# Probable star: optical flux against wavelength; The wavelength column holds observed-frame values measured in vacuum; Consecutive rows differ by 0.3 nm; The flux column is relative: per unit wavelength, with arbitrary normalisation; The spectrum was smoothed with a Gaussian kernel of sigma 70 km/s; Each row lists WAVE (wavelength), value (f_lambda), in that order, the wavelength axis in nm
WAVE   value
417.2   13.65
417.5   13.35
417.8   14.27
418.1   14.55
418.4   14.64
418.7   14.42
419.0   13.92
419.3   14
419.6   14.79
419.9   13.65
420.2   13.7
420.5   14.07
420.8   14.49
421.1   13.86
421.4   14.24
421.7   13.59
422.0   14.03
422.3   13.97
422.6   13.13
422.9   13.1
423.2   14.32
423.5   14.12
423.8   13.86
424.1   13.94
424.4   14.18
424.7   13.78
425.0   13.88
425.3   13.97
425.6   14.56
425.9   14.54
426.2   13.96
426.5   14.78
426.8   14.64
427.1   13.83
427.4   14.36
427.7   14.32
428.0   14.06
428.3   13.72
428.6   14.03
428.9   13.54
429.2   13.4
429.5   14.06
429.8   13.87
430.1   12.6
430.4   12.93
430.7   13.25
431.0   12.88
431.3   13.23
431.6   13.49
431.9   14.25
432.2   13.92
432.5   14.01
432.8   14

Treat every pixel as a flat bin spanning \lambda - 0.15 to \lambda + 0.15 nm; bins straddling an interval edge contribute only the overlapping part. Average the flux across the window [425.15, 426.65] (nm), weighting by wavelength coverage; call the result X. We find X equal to 14.4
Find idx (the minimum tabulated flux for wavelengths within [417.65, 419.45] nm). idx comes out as 13.92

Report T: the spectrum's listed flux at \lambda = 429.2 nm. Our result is 13.4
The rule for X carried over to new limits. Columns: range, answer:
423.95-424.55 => 14.1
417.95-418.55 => 14.6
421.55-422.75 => 13.7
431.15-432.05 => 13.7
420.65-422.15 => 14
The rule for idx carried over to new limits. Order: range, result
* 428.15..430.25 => 12.6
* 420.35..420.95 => 14.07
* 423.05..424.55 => 13.86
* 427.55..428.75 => 13.72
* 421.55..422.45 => 13.59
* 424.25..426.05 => 13.78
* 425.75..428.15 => 13.83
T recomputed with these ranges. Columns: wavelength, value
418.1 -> 14.55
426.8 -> 14.64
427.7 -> 14.32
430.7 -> 13.25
